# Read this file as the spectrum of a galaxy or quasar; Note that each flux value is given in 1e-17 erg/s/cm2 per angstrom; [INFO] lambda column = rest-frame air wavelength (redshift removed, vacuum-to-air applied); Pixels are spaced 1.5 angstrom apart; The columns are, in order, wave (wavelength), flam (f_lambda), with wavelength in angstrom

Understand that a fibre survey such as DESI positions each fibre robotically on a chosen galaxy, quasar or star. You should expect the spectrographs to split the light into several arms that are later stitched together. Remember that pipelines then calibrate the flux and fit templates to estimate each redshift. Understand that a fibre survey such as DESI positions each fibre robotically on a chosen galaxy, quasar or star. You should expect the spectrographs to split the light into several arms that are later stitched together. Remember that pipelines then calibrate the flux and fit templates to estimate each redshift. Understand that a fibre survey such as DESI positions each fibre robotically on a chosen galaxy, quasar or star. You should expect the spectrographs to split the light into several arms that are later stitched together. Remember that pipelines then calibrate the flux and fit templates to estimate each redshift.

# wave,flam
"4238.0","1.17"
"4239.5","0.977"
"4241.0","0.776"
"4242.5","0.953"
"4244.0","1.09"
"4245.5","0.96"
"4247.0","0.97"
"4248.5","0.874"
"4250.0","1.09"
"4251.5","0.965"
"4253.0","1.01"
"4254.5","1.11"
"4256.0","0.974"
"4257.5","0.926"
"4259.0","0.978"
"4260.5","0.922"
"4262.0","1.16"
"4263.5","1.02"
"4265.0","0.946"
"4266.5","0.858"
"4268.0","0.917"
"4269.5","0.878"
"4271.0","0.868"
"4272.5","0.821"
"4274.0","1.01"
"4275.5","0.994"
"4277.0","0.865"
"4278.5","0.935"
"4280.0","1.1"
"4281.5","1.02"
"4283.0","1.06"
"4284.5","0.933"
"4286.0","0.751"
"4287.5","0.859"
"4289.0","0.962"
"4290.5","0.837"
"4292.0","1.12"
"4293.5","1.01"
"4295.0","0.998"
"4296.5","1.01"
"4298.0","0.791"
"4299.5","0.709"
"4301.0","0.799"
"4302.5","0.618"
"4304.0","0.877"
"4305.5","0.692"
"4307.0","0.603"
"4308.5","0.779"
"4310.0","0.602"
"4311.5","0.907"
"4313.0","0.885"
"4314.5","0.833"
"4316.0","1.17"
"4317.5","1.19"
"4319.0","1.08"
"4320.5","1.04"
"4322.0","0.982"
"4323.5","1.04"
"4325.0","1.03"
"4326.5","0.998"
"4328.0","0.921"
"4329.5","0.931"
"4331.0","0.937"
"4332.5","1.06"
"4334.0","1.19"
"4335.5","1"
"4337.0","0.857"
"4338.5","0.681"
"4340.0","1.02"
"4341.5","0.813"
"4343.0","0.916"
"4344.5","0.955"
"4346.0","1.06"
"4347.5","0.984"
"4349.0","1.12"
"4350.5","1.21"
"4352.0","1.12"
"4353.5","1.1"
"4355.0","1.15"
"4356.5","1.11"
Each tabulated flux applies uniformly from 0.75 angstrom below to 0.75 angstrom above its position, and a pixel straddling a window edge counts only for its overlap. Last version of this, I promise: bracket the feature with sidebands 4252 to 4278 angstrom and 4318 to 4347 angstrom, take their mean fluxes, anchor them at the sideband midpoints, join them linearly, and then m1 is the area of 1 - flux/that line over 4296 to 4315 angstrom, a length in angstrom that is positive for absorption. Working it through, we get 3.82 angstrom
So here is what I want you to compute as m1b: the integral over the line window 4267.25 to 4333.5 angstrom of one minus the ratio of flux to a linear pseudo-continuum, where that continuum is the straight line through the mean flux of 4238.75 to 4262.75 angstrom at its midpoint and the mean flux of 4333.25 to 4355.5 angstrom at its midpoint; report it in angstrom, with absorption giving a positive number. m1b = 5.18 angstrom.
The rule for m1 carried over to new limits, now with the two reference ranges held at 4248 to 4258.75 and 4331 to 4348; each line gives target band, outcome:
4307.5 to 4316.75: 1.1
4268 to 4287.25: 1.0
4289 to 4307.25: 2.3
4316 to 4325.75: -1.0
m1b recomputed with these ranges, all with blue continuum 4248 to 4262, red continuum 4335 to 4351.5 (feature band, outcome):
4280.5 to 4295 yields 0.4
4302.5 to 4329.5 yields 1.8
